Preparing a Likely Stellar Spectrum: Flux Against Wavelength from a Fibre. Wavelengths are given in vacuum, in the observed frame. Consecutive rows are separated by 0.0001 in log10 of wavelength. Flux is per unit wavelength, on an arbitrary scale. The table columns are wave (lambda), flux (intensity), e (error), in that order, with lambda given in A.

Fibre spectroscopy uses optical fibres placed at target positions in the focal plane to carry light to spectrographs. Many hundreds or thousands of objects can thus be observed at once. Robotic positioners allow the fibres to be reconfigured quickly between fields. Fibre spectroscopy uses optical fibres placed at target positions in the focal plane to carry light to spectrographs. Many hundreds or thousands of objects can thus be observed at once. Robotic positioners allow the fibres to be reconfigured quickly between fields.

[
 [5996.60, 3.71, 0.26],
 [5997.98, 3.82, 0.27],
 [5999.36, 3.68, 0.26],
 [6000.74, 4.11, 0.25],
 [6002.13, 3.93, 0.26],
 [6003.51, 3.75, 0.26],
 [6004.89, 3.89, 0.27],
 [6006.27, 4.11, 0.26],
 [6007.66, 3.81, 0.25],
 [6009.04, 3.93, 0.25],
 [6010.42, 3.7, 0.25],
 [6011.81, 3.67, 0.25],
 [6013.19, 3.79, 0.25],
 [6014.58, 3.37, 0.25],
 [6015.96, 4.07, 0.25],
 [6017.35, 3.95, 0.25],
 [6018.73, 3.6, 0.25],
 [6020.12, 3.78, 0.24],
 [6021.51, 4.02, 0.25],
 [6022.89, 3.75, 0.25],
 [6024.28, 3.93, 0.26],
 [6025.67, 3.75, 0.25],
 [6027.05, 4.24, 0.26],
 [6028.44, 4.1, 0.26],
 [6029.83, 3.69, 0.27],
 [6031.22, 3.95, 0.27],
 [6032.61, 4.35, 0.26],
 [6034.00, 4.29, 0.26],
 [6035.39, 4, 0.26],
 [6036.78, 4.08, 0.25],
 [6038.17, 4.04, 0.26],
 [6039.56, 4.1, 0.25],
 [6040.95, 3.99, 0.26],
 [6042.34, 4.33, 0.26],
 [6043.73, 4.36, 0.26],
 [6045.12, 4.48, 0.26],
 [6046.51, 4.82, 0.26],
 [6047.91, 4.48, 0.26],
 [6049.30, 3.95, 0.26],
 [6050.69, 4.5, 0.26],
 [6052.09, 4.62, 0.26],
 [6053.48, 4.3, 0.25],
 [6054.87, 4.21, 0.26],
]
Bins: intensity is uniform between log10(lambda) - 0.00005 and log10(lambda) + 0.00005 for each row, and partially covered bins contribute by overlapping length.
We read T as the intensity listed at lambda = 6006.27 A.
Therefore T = 4.11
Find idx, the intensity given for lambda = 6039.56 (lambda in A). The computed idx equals 4.1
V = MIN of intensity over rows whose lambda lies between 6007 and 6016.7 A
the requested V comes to 3.37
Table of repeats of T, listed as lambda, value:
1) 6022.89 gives 3.75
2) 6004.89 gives 3.89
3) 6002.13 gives 3.93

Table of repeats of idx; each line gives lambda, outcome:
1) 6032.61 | 4.35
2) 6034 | 4.29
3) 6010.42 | 3.7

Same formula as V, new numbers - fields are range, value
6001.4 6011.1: 3.7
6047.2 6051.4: 3.95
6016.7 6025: 3.6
